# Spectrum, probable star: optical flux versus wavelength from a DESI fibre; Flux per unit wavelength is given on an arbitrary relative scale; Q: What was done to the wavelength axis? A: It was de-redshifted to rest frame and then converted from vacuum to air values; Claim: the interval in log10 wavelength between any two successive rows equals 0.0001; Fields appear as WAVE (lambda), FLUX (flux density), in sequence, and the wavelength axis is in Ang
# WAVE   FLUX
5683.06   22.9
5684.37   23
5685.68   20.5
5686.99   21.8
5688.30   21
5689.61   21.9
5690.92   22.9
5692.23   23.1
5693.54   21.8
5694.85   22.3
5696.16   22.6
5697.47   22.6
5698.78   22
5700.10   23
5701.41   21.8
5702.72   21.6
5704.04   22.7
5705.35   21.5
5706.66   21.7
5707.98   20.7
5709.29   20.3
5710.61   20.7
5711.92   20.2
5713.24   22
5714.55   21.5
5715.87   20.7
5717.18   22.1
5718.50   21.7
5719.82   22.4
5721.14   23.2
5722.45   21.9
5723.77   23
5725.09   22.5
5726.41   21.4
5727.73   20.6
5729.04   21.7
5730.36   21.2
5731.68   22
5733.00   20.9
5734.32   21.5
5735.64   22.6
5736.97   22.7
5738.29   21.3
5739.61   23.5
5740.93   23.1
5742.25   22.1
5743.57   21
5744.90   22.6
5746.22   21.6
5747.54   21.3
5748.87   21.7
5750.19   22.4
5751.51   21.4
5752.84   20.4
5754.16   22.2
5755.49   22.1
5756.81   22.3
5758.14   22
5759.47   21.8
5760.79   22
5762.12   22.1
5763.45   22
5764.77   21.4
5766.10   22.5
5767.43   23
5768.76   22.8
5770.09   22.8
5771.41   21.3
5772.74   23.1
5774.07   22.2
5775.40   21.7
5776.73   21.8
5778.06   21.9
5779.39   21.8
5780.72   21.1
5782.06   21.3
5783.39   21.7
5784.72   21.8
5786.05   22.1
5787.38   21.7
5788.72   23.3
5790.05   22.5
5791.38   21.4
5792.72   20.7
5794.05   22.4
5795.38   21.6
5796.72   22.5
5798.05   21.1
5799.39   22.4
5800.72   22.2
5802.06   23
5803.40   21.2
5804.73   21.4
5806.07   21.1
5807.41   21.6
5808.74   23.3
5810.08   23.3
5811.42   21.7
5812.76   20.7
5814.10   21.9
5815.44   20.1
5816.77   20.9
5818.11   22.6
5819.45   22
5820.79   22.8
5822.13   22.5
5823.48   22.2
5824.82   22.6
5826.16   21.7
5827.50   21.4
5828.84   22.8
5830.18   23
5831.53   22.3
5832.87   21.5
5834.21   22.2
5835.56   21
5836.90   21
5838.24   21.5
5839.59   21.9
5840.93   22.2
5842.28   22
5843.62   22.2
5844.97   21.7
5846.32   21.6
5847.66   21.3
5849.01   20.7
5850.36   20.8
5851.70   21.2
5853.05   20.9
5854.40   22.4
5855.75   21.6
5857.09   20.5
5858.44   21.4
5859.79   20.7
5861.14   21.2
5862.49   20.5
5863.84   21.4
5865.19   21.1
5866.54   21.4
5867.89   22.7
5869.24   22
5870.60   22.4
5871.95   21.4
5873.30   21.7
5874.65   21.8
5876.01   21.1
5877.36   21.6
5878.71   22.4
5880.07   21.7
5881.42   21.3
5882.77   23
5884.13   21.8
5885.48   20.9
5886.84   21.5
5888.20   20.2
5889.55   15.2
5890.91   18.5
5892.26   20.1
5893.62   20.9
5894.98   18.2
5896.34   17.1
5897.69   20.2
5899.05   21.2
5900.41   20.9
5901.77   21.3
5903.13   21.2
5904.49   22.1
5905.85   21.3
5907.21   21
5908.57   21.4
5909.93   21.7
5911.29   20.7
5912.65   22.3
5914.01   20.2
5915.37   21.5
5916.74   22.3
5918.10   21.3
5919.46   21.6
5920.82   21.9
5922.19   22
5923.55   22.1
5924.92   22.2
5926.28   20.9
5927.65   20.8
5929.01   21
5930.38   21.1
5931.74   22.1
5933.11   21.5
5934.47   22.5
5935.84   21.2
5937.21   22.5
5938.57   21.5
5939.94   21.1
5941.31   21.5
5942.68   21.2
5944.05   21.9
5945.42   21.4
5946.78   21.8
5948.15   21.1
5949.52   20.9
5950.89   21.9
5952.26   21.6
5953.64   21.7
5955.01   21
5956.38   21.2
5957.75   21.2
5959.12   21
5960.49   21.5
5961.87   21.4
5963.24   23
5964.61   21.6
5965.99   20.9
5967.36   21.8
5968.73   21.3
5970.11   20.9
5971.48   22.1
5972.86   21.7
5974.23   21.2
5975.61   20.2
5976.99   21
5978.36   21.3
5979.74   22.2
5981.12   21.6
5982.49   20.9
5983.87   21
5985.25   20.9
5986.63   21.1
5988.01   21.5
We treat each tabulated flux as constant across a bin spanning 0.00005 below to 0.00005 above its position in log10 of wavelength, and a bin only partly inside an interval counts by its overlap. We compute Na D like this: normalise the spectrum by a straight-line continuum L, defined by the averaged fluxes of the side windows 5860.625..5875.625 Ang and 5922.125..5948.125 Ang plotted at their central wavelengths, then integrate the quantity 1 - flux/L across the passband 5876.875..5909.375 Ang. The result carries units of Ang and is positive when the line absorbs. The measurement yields 1.4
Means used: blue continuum 21.6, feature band 20.6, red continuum 21.6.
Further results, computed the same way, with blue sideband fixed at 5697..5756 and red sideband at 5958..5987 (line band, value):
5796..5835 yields -0.6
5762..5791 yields -0.5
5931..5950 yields -0.2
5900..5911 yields 0.1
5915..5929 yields -0.1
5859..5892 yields 0.6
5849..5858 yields 0.2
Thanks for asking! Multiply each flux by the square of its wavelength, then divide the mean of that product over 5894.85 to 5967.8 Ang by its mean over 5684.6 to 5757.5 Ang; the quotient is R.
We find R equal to 1.05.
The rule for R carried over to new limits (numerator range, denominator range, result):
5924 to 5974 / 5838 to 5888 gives 1.03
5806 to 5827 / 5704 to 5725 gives 1.05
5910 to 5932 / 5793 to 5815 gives 1.02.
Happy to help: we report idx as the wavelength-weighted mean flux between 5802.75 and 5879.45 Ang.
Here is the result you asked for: 21.7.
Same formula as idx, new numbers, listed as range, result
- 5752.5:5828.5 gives 22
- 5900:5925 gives 21.5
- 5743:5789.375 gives 21.9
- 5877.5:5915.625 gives 20.7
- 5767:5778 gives 22.3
